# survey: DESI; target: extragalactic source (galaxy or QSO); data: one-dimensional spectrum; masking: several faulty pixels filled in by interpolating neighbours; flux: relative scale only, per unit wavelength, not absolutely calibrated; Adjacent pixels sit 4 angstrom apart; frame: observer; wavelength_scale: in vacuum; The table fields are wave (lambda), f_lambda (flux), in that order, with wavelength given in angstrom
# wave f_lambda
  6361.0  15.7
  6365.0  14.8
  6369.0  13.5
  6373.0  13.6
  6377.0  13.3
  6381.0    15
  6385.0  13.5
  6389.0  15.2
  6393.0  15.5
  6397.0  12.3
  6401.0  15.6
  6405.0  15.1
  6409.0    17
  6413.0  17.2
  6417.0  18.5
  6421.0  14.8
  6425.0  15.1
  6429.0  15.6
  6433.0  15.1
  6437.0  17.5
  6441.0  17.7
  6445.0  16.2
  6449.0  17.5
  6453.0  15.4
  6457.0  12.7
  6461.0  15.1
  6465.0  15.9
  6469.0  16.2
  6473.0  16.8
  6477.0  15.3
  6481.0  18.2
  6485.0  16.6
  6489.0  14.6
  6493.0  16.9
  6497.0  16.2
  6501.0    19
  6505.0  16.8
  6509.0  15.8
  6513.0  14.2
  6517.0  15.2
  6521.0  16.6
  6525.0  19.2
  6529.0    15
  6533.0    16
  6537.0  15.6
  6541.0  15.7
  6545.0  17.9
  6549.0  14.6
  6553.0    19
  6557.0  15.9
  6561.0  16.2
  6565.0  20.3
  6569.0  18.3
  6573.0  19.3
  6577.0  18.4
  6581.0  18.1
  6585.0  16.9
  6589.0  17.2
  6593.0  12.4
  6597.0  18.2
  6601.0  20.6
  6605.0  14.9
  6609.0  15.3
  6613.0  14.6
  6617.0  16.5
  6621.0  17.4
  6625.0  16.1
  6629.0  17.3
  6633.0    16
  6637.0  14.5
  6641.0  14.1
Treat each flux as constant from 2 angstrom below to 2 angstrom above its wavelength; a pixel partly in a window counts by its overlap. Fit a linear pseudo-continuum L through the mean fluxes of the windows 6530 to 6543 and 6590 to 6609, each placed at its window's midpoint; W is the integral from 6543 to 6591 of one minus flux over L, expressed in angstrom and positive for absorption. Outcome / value -4.8 angstrom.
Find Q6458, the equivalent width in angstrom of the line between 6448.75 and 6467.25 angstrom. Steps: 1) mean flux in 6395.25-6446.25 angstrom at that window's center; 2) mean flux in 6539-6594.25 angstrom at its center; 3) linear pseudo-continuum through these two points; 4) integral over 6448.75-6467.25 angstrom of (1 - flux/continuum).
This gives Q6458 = 1.3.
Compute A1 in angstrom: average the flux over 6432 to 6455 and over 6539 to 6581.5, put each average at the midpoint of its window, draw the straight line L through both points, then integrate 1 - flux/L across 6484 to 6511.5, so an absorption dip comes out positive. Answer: 0.9 angstrom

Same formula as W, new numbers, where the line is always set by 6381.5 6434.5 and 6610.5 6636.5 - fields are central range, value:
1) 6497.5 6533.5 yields -1.4 angstrom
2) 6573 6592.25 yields -1.7 angstrom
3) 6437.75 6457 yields -1.0 angstrom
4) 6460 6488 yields -1.1 angstrom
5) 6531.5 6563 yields -0.9 angstrom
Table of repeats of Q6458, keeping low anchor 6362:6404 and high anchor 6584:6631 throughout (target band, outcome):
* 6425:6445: -2.1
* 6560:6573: -2.1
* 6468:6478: -0.7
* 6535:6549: -0.3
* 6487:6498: -0.4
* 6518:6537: -1.0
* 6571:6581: -1.6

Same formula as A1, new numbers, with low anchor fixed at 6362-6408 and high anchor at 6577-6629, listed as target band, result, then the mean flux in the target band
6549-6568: -1.6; 17.5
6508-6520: 0.4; 15.1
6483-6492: -0.2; 15.7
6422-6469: -2.5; 15.8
